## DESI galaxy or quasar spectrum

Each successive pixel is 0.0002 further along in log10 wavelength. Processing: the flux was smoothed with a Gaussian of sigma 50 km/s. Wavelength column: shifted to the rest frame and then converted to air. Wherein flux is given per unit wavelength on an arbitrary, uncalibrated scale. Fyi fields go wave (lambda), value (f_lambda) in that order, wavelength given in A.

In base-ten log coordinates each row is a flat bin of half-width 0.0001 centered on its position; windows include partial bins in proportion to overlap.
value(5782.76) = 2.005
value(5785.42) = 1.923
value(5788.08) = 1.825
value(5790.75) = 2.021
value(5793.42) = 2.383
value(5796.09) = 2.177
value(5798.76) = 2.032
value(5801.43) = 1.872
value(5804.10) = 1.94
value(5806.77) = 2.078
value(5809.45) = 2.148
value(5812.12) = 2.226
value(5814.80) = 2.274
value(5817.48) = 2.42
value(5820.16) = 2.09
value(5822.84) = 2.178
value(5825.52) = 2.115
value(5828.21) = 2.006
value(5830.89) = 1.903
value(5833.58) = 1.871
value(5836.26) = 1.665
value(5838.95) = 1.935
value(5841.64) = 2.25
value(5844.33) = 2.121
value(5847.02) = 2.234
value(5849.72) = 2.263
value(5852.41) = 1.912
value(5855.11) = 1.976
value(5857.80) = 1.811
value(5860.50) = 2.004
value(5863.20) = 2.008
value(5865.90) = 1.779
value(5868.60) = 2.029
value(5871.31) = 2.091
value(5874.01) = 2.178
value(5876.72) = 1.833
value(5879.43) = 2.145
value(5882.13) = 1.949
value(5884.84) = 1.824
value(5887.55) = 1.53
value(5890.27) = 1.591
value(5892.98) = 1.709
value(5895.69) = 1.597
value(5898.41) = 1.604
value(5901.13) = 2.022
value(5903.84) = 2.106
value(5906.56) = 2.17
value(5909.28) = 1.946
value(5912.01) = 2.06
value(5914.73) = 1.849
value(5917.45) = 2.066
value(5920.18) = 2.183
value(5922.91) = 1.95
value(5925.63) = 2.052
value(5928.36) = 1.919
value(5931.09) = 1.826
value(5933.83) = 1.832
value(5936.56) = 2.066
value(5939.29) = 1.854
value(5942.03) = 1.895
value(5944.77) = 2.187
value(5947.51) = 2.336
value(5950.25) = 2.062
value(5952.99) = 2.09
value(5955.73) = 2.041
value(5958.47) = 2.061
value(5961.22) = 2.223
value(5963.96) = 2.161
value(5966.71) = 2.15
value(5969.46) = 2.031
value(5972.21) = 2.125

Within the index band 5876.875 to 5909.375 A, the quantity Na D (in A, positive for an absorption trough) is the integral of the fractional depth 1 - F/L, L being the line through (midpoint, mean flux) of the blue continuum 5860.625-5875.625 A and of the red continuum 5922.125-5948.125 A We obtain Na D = 2.5 A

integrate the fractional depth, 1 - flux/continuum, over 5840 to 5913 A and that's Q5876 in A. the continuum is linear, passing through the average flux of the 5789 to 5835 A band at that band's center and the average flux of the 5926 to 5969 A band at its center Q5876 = 4.3 A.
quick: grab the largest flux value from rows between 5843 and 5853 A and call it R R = 2.263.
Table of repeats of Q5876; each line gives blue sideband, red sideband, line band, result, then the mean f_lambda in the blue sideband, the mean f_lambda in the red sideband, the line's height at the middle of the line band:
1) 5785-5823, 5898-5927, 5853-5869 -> 1.02 A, 2.11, 2.01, 2.06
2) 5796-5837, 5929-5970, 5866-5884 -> 0.40 A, 2.06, 2.05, 2.06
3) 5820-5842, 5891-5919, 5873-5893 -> 0.86 A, 1.99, 1.91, 1.93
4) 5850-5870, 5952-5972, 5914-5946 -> 1.31 A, 1.95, 2.11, 2.06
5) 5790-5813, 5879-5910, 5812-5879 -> -2.36 A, 2.1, 1.84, 1.98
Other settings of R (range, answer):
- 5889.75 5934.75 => 2.183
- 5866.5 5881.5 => 2.178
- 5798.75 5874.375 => 2.42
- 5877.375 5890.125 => 2.145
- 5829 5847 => 2.25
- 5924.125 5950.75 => 2.336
